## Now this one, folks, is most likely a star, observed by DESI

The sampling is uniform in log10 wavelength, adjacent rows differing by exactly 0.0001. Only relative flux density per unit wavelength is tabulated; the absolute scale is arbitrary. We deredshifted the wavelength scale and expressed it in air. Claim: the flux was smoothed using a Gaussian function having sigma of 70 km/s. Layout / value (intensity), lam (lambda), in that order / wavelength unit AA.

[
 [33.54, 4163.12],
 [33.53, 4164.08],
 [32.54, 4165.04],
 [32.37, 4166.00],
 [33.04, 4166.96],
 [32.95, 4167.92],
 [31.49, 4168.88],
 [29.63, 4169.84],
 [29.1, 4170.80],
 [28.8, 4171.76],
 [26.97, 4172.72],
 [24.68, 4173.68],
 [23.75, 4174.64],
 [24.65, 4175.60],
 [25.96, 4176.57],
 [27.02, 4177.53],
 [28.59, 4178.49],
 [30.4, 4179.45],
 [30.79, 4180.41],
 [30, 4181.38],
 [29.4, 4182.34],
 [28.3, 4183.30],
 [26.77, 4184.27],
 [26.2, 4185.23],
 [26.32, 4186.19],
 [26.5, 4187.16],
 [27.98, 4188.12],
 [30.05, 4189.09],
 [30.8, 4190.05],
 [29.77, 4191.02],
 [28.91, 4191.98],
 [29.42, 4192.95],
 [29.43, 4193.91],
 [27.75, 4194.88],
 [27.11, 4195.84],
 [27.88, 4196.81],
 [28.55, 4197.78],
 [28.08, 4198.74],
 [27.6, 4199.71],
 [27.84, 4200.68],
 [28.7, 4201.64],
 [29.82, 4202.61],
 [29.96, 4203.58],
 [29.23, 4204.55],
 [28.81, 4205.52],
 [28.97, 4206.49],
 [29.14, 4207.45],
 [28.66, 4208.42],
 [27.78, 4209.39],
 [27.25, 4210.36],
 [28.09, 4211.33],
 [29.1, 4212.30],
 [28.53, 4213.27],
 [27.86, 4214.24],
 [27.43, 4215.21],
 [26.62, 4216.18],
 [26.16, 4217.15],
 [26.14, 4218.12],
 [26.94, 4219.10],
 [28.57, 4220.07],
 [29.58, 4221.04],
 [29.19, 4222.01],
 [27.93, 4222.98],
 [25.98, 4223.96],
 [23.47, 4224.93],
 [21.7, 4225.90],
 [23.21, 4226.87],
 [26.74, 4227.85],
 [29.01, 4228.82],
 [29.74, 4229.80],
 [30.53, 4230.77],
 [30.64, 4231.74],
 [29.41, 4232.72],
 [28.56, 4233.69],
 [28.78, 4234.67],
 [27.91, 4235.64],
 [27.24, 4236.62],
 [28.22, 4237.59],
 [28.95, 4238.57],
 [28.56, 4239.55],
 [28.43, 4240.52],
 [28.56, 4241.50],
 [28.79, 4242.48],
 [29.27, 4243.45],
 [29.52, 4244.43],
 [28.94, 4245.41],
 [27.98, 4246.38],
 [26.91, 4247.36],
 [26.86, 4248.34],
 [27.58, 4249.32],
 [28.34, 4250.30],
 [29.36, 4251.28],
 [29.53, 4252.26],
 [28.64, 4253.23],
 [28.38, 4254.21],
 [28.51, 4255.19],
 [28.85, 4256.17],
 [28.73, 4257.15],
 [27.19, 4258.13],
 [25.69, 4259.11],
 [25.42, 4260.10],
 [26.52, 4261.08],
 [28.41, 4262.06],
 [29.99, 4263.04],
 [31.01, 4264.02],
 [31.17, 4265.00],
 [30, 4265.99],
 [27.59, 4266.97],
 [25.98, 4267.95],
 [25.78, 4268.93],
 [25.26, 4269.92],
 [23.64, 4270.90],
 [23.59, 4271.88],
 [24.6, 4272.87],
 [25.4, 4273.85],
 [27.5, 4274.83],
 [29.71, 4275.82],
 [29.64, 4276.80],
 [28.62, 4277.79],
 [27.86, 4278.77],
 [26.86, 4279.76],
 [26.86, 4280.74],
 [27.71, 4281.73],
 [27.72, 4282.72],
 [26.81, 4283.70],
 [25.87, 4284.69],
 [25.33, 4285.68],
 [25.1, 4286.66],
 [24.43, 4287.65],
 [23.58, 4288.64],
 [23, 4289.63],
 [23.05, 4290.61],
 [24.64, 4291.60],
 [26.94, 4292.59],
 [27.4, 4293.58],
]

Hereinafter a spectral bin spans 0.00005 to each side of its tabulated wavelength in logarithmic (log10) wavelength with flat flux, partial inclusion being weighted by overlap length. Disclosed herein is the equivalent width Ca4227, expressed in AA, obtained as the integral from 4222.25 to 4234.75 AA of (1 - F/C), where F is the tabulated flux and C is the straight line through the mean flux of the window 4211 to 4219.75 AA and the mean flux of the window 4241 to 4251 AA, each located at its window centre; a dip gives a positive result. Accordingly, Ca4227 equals 0.2 AA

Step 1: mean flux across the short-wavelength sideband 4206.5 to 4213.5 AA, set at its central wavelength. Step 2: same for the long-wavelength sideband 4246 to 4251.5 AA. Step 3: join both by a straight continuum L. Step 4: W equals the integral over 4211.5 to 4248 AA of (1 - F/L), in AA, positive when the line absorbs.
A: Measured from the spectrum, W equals 0.3 AA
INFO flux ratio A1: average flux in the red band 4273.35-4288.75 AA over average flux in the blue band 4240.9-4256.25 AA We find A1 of 0.94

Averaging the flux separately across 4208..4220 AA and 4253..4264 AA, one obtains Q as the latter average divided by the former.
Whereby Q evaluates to 1.01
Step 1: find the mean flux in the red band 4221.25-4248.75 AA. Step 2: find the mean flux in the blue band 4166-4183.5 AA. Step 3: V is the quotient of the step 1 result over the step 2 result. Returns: 0.97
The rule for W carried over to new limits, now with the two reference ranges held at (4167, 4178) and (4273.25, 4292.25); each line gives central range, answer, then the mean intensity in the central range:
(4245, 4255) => -0.6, 28.3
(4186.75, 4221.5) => -1.1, 28.4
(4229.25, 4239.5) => -0.7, 29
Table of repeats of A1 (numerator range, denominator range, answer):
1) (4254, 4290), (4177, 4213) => 0.94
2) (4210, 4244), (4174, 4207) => 0.98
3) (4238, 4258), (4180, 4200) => 1.00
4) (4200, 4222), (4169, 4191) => 1.01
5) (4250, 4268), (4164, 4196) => 0.99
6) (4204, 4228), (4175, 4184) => 0.97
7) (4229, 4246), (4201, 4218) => 1.02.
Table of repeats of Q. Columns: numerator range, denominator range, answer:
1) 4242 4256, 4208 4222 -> 1.02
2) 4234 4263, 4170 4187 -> 1.02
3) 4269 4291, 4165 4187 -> 0.91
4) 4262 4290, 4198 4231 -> 0.97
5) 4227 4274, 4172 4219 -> 1.00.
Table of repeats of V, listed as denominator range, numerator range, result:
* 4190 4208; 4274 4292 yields 0.92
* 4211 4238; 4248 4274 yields 1.00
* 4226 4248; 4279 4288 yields 0.93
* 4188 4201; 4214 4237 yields 0.96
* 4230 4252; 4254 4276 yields 0.95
